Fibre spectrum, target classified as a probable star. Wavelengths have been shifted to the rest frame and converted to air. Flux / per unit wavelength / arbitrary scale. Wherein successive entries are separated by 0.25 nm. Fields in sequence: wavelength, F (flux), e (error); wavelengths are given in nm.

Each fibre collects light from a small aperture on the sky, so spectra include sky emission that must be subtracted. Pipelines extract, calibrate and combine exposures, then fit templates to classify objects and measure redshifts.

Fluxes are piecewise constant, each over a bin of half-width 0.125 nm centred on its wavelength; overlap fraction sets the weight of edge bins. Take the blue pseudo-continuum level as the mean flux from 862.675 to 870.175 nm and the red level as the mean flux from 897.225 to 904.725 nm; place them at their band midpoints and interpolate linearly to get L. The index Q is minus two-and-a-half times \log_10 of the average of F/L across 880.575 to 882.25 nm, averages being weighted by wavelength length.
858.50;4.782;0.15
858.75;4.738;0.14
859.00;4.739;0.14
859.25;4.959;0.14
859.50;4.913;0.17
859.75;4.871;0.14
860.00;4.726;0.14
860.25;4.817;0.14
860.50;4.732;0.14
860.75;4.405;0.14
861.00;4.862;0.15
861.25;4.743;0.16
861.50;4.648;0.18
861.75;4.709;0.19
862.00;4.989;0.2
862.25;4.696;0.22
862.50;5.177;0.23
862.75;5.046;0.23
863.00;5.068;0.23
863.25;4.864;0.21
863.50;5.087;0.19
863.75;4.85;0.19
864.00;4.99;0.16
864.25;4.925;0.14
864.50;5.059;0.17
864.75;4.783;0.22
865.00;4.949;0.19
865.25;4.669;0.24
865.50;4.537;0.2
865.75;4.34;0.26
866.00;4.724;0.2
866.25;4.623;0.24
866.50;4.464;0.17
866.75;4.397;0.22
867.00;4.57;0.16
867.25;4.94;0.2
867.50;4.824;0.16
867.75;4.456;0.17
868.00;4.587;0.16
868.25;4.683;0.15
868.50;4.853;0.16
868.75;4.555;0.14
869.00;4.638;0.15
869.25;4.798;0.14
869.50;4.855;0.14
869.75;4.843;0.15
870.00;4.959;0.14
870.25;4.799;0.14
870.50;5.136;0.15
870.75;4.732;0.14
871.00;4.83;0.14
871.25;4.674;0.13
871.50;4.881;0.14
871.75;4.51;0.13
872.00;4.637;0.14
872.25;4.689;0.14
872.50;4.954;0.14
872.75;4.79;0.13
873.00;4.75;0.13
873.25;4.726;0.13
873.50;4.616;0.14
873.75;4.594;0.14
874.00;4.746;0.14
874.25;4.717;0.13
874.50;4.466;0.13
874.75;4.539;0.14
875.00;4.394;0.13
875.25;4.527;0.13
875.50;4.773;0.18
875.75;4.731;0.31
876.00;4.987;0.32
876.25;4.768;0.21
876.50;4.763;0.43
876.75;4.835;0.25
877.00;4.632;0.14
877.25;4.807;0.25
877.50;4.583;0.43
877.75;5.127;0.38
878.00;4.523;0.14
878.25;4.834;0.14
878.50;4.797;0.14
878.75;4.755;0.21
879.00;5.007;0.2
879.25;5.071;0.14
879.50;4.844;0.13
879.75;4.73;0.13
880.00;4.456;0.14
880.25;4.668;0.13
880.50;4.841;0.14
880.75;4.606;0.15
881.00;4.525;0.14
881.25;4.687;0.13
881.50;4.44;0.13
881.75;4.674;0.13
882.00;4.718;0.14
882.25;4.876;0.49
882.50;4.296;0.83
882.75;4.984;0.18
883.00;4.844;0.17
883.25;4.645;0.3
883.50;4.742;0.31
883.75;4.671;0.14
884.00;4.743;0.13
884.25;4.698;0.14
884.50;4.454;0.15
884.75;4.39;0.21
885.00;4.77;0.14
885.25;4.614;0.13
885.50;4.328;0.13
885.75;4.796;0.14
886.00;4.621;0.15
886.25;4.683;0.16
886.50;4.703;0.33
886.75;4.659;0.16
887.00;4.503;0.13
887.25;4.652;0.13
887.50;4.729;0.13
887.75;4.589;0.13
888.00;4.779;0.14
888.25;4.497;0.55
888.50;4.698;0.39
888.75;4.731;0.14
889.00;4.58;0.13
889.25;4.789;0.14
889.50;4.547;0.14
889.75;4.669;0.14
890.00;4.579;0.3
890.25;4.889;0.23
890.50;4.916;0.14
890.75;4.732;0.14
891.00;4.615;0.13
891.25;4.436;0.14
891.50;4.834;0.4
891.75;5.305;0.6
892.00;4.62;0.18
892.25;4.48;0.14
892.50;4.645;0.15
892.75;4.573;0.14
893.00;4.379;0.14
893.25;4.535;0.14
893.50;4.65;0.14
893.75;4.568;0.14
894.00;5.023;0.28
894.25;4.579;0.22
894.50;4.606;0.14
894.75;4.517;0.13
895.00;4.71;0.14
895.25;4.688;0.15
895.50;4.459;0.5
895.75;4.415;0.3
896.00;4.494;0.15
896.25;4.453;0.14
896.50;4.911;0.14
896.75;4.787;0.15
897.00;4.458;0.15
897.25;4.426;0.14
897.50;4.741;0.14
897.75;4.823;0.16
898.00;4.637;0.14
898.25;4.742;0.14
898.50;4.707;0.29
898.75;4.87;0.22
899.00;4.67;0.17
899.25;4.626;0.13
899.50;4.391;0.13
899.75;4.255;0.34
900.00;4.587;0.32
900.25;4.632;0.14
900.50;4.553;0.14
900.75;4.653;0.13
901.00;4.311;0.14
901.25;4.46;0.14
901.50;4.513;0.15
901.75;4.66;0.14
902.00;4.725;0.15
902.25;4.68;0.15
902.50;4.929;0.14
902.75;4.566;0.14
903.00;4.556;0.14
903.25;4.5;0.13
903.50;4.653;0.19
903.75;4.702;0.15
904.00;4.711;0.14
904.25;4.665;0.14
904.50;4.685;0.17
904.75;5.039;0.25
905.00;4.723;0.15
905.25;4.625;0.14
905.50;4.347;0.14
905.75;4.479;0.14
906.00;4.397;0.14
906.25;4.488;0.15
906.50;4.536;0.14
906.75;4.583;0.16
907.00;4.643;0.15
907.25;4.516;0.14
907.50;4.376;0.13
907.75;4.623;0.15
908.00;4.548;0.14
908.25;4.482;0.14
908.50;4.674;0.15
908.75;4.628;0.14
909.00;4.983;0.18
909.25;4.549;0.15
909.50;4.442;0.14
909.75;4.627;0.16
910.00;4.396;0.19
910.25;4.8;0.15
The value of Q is 0.02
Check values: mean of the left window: 4.76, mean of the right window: 4.63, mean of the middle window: 4.64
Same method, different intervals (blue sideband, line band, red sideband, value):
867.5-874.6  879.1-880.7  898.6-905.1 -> -0.01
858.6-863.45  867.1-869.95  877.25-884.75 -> 0.01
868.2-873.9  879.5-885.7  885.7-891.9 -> 0.02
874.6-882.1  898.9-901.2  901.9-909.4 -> 0.03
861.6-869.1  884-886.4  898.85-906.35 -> 0.02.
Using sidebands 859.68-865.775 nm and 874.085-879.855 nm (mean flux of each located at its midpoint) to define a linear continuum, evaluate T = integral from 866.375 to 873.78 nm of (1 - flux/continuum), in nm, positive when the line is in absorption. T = 0.09 nm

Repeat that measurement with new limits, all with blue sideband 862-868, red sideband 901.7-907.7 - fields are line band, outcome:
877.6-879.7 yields -0.060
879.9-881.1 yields 0.024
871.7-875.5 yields 0.078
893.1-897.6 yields 0.044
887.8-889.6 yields 0.010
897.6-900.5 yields 0.007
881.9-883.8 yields -0.006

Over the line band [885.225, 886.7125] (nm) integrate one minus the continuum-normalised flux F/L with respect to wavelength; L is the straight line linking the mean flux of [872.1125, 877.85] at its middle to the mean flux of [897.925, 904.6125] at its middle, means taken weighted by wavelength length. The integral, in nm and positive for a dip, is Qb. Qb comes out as 0.02 nm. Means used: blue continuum 4.72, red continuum 4.62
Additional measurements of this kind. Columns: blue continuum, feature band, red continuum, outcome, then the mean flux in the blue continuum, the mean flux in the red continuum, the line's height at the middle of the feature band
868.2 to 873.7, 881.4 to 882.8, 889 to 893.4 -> 0.02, 4.77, 4.68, 4.72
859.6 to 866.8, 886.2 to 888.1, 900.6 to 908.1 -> 0.01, 4.79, 4.6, 4.68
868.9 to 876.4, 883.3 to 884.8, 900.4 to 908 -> 0.02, 4.74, 4.6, 4.69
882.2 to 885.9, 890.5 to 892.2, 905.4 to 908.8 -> -0.05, 4.65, 4.52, 4.61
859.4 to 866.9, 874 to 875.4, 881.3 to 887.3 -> 0.05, 4.79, 4.65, 4.71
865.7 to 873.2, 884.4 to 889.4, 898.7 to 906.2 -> 0.03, 4.72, 4.6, 4.66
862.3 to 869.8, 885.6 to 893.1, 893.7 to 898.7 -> -0.01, 4.77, 4.64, 4.67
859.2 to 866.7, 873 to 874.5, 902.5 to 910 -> 0.03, 4.8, 4.6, 4.75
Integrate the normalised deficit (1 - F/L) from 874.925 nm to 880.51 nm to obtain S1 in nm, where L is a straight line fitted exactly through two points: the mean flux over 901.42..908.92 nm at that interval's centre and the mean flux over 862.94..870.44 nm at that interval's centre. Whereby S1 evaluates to -0.05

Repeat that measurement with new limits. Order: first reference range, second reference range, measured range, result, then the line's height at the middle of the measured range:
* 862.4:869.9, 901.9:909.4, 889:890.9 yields -0.02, 4.68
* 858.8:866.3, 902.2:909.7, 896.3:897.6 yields 0.00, 4.65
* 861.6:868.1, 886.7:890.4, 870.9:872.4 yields 0.01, 4.75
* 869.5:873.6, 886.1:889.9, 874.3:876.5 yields 0.05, 4.75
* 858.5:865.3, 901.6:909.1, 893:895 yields 0.02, 4.68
